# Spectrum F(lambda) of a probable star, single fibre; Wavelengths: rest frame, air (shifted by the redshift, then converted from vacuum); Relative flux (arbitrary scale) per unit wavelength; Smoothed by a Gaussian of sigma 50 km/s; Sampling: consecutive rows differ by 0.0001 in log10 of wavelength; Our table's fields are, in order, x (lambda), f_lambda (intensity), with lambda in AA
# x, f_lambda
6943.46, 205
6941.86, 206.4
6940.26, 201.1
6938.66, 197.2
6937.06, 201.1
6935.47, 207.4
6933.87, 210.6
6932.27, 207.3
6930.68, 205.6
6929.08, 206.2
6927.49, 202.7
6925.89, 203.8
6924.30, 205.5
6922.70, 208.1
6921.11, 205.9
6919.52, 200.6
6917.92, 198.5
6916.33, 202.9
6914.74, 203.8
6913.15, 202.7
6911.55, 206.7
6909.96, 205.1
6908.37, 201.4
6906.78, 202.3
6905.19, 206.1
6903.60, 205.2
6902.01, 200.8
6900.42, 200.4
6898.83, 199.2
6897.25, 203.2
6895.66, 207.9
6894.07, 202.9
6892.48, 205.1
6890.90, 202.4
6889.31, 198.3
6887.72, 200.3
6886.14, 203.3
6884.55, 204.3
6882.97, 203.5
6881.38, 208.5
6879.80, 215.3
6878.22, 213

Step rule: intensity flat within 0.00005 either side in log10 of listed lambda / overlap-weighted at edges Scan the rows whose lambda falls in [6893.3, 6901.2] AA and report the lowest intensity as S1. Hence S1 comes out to 199.2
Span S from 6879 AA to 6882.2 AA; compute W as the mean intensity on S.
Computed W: 212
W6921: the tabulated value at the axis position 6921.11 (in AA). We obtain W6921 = 205.9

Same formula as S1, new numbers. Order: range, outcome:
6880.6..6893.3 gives 198.3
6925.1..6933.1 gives 202.7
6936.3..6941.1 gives 197.2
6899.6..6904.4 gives 200.4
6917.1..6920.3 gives 198.5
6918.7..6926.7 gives 200.6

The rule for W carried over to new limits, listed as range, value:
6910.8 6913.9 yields 204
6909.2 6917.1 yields 204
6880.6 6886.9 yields 205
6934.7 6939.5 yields 202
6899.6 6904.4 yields 202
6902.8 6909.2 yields 204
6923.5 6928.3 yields 204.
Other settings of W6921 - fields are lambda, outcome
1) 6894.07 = 202.9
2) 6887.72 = 200.3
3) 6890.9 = 202.4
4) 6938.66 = 197.2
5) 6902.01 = 200.8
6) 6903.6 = 205.2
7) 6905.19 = 206.1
